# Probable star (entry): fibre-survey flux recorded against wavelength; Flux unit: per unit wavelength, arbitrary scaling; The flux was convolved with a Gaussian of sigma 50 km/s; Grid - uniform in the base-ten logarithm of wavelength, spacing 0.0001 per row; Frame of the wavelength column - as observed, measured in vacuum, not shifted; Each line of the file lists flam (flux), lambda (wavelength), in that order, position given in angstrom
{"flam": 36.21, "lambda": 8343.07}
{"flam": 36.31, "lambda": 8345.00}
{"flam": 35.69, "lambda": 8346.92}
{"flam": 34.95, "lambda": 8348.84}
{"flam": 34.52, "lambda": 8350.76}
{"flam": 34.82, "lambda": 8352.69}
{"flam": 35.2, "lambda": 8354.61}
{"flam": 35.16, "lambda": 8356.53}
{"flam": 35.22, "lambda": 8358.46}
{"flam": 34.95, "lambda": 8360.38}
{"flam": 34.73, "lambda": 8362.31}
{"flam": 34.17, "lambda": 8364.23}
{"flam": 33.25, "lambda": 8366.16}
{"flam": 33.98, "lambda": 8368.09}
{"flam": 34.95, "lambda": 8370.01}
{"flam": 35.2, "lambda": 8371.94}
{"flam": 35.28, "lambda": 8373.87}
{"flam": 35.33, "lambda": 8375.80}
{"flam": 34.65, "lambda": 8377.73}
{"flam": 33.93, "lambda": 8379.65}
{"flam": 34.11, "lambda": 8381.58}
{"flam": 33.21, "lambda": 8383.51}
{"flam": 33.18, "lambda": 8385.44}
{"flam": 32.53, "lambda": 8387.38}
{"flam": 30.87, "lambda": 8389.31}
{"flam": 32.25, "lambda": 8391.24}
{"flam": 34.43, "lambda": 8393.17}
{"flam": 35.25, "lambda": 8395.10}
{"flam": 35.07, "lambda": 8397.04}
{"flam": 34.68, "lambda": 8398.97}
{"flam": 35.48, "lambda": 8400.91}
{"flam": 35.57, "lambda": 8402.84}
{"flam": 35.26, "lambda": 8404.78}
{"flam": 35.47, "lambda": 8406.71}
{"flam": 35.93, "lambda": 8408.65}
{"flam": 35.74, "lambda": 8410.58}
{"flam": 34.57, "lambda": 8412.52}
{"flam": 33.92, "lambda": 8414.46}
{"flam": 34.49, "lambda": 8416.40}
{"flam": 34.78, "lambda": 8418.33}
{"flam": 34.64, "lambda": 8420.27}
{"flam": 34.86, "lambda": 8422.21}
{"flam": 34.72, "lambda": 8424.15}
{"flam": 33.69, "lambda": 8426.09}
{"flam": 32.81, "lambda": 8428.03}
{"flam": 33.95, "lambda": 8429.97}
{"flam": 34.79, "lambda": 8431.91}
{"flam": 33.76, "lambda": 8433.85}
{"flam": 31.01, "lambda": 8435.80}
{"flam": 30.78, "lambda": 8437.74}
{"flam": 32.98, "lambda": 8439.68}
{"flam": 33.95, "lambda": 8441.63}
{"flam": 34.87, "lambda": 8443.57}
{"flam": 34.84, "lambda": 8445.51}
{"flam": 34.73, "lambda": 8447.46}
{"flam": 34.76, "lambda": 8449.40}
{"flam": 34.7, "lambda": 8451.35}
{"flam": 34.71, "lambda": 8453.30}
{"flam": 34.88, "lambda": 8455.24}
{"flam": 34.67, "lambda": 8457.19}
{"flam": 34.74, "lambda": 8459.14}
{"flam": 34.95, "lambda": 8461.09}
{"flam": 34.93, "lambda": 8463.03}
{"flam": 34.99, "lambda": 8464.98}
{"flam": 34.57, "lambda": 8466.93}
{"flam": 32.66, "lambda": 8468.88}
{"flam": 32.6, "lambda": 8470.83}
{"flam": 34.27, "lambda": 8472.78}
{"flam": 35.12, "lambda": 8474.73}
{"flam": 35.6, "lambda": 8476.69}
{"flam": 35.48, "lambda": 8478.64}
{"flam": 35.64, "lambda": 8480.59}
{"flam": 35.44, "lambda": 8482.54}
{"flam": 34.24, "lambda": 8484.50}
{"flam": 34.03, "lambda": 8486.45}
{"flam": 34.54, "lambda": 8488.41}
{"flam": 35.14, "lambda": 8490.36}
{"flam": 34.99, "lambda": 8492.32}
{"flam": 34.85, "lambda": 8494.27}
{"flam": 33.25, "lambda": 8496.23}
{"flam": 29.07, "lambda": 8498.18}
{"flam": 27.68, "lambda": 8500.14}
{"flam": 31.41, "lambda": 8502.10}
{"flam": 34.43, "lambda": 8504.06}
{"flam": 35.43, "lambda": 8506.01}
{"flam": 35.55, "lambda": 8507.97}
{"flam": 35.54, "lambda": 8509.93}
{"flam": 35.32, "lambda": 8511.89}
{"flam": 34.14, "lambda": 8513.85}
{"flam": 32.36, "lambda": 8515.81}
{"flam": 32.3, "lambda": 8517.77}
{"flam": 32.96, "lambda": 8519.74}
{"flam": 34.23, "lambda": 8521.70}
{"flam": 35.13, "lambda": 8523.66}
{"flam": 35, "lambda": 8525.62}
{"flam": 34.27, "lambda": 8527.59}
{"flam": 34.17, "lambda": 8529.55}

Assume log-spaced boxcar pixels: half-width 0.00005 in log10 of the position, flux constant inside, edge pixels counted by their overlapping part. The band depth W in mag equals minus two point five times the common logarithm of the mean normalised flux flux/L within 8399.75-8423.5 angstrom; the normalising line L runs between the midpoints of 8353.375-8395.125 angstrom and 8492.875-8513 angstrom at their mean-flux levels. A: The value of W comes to -0.04 mag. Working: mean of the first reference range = 34.2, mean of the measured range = 35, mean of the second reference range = 33.3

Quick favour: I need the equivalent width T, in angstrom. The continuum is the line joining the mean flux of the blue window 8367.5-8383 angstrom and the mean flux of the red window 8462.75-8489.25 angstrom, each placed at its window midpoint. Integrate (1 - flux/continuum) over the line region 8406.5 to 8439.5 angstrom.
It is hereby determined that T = 0.54 angstrom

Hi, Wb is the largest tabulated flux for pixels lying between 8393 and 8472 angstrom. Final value 35.93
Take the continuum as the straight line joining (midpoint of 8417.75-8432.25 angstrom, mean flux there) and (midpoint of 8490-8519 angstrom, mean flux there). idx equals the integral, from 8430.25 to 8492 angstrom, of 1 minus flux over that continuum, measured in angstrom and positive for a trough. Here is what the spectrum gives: -0.9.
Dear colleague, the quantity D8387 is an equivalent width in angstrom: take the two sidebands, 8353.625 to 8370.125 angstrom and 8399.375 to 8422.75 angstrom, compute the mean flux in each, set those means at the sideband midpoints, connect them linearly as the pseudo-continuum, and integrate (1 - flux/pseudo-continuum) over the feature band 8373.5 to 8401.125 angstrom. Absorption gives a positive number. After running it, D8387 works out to 0.7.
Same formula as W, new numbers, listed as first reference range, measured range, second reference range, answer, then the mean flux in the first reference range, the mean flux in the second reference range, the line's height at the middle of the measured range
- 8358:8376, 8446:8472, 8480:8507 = -0.02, 34.7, 33.6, 33.9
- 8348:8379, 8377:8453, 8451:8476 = 0.01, 34.8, 34.4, 34.6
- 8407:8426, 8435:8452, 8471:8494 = 0.04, 34.8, 34.9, 34.8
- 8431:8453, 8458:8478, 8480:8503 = -0.03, 33.8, 33.3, 33.5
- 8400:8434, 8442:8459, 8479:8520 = -0.01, 34.7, 33.8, 34.3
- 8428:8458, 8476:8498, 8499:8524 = -0.03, 33.9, 33.5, 33.7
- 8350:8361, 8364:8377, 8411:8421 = 0.01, 35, 34.5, 34.9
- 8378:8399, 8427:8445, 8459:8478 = 0.03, 33.6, 34.4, 34.1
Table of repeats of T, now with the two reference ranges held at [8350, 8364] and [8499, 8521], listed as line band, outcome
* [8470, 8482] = -0.41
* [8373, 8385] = 0.11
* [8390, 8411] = -0.29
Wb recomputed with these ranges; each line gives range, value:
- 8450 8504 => 35.64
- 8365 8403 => 35.57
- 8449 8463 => 34.95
